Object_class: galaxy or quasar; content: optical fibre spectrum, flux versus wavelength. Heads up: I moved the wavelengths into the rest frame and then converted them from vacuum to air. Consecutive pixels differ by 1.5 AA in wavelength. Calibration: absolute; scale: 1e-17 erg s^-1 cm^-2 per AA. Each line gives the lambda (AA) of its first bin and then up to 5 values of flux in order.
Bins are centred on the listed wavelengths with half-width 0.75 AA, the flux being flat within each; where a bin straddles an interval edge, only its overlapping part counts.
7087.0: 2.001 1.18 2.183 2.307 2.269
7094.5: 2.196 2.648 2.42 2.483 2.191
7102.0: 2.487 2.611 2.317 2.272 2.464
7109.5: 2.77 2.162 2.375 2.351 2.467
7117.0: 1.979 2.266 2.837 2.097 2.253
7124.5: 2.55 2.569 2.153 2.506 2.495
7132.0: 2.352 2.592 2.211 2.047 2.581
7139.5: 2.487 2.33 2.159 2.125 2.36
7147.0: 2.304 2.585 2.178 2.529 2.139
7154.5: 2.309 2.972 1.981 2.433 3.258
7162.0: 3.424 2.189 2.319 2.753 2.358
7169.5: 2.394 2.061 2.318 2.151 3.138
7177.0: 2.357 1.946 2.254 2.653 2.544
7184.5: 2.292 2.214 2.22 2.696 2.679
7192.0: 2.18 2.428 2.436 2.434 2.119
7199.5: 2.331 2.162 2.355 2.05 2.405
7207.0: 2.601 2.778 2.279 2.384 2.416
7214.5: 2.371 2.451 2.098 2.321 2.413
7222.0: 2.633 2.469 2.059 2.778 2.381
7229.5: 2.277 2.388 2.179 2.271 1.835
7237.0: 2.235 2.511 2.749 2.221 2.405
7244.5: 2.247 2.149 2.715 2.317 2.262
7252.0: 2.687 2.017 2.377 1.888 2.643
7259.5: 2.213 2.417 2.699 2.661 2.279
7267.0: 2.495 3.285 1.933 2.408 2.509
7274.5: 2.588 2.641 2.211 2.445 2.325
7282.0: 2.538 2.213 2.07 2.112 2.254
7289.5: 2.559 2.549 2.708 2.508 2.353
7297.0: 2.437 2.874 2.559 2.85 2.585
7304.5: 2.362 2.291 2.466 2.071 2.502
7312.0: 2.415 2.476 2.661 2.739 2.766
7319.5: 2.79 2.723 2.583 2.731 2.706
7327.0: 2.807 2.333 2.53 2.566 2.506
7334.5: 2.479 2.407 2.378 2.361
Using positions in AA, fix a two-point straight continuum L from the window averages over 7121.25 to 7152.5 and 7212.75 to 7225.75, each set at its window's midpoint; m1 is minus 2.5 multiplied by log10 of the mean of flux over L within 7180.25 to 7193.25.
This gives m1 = -0.03 mag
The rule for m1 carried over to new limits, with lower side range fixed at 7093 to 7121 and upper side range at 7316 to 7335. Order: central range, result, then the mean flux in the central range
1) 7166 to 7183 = 0.03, 2.4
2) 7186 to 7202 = 0.06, 2.36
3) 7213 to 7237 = 0.09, 2.33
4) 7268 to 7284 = 0.06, 2.45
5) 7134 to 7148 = 0.06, 2.3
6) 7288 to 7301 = 0.02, 2.56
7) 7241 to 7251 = 0.10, 2.34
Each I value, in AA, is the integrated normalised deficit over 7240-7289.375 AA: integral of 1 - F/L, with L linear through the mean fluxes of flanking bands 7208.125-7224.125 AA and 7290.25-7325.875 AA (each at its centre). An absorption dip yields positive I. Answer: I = 2.1 AA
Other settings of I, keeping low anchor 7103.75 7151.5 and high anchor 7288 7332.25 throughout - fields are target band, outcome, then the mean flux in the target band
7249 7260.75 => 0.9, 2.3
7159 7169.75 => -1.2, 2.67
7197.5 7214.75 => 0.7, 2.36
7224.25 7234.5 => 0.6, 2.33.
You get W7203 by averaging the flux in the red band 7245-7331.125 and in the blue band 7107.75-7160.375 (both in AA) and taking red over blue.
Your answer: 1.04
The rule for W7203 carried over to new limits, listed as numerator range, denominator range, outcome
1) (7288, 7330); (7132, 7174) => 1.06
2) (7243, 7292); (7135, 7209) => 1.00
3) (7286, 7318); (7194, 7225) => 1.06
